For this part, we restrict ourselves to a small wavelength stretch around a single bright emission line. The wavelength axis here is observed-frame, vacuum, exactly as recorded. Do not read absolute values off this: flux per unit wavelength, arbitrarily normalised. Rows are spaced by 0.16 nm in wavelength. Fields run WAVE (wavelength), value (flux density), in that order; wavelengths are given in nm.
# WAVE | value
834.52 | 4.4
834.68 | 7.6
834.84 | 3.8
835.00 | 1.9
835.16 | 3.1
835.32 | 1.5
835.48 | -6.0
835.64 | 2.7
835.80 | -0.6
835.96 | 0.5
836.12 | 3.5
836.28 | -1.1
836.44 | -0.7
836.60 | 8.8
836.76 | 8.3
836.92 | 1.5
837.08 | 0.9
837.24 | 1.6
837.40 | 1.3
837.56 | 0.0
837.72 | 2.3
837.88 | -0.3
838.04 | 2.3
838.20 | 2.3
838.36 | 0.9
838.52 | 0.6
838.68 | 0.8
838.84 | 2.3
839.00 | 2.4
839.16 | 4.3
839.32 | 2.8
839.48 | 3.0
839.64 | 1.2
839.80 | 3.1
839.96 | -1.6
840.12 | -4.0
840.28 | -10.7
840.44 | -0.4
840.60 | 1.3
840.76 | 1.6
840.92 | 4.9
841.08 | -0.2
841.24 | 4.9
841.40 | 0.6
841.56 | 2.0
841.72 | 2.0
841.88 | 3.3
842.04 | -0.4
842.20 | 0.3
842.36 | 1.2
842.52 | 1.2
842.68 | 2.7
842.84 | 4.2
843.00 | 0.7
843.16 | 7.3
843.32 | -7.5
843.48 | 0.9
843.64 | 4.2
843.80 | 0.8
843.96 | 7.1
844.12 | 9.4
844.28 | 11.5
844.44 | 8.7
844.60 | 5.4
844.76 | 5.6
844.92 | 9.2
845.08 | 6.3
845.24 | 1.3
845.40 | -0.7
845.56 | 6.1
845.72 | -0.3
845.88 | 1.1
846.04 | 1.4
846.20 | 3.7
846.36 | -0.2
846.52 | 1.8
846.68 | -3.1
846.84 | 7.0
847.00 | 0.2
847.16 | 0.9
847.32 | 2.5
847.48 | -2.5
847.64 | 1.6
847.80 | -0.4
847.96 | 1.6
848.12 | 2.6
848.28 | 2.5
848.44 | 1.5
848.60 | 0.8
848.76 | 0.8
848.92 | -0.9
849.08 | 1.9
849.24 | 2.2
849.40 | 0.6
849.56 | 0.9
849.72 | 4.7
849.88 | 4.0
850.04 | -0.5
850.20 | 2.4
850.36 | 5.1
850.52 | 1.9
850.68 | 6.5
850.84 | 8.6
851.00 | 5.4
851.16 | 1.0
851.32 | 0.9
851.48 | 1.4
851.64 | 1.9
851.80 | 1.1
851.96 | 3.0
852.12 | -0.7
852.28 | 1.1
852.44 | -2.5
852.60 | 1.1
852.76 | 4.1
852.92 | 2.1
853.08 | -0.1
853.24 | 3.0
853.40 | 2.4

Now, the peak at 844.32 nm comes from [O II]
